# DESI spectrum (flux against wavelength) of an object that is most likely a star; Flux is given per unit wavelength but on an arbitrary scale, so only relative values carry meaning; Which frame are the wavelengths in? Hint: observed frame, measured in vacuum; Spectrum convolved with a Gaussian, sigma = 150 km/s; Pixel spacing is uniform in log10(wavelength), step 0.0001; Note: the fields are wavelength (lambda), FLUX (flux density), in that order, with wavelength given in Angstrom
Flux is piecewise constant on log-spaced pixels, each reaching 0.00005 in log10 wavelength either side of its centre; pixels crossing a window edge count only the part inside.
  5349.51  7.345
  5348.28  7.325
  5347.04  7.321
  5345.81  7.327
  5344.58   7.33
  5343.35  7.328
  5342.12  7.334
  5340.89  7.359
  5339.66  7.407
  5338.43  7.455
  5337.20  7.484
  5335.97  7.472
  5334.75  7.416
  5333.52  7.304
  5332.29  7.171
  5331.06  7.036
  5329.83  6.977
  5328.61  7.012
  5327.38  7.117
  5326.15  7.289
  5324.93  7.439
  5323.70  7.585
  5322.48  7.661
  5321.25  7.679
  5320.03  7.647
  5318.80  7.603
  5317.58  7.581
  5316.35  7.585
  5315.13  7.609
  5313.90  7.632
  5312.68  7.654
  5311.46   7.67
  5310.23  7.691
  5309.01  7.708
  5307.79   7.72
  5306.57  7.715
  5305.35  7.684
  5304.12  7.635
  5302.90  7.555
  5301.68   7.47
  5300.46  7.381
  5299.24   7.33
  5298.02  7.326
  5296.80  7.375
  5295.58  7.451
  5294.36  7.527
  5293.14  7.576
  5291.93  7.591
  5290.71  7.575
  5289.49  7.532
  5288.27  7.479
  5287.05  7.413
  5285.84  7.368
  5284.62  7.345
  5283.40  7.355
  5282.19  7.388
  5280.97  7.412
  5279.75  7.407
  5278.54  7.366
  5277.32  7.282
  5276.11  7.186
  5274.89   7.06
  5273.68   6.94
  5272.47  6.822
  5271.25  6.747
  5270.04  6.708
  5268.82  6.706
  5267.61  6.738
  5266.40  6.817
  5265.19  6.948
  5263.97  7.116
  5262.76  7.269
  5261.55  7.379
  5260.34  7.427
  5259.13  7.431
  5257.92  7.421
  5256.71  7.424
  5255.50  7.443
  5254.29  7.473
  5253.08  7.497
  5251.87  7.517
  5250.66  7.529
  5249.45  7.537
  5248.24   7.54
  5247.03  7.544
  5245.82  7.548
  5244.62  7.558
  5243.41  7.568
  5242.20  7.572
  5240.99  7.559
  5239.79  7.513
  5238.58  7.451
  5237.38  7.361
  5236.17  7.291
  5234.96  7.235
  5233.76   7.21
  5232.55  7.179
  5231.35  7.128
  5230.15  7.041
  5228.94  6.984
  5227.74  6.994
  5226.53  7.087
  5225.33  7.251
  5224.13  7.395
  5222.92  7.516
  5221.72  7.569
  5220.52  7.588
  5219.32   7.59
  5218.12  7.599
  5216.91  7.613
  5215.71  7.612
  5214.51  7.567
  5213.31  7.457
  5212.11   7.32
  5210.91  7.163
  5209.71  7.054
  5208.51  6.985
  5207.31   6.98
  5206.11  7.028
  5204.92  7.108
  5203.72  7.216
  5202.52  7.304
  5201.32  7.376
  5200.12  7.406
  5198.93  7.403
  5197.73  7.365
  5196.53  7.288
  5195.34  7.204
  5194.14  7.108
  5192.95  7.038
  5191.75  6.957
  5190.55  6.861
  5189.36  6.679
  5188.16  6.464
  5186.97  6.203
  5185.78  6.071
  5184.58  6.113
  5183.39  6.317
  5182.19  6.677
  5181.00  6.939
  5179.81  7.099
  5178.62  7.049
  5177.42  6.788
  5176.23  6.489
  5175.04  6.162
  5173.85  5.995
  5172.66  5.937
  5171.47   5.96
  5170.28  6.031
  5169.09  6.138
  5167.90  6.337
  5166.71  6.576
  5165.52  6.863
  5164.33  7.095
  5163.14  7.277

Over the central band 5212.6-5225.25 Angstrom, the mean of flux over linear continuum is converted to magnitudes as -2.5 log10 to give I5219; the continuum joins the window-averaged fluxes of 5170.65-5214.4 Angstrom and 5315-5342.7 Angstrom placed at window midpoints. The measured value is -0.09 mag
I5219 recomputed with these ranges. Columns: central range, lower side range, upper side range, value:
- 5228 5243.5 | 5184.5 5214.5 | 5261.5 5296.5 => -0.03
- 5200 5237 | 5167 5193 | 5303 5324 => -0.07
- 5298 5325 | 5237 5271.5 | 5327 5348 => -0.04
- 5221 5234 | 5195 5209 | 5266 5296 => 0.00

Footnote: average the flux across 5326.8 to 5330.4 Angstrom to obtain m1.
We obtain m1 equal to 7.04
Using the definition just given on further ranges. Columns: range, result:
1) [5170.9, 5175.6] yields 6.02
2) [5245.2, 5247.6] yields 7.56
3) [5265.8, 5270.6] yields 6.74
